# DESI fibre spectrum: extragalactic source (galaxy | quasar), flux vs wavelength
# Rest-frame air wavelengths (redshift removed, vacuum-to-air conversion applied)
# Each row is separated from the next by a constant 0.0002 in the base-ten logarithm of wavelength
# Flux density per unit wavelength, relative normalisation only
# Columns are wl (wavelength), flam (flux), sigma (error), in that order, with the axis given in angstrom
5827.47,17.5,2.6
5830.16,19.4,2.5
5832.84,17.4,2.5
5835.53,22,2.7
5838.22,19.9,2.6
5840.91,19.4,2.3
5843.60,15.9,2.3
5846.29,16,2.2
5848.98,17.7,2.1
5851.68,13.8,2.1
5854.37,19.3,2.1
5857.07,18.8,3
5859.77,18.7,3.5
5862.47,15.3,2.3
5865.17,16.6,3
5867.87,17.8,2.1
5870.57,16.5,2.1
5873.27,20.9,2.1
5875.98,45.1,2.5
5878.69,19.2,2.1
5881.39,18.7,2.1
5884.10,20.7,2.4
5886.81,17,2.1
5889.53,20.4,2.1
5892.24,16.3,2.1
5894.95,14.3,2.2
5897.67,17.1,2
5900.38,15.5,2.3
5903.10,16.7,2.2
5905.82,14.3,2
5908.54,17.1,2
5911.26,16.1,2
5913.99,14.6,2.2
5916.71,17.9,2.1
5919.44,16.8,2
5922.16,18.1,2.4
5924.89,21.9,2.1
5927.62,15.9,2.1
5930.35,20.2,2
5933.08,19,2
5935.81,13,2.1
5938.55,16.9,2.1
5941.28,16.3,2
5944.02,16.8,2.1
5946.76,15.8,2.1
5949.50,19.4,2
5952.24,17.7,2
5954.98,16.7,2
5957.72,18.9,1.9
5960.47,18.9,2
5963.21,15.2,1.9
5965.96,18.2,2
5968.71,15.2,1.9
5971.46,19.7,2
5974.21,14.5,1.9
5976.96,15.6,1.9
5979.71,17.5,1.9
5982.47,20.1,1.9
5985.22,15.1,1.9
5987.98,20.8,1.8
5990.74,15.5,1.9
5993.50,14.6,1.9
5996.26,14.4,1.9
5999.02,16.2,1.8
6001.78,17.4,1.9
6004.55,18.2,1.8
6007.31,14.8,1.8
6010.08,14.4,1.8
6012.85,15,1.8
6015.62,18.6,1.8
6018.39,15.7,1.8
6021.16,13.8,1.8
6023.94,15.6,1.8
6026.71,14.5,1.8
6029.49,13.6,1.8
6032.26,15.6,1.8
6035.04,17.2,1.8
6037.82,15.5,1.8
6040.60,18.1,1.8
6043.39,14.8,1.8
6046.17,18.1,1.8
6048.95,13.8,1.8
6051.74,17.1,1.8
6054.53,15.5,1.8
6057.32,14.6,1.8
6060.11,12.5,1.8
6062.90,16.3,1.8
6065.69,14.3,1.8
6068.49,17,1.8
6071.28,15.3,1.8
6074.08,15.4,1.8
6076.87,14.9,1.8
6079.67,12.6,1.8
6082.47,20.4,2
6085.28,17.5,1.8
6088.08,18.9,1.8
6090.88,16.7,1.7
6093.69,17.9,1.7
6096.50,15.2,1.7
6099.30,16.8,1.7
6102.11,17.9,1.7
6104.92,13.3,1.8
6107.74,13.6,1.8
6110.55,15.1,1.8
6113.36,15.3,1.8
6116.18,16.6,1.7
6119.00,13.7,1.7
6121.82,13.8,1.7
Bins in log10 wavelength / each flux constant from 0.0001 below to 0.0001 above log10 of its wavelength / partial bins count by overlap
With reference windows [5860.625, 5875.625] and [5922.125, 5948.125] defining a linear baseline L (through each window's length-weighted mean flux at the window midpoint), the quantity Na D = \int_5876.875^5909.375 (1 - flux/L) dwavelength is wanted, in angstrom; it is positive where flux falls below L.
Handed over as 1.6 angstrom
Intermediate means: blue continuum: 19.3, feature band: 17.7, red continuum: 17.3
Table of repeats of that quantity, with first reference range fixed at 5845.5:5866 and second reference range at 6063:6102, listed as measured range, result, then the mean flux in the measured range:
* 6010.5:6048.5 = 1.9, 15.8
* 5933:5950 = 0.4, 16.4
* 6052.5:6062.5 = 1.2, 14.6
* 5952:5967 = -0.7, 17.6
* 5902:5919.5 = 0.8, 16.2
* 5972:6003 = 0.2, 16.6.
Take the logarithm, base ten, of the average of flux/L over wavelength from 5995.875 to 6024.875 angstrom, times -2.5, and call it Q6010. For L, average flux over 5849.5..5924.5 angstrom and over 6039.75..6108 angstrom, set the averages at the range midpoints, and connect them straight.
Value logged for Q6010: 0.06 mag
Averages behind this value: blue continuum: 18.3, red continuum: 16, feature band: 15.9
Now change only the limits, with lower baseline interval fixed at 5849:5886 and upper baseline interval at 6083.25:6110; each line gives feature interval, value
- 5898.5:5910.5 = 0.21 mag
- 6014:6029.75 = 0.15 mag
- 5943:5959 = 0.07 mag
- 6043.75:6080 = 0.12 mag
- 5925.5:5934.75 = 0.03 mag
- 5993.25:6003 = 0.14 mag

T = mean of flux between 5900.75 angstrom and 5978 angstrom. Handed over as 17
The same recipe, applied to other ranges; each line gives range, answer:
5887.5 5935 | 17.1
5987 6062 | 15.7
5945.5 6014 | 16.8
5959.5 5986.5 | 17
